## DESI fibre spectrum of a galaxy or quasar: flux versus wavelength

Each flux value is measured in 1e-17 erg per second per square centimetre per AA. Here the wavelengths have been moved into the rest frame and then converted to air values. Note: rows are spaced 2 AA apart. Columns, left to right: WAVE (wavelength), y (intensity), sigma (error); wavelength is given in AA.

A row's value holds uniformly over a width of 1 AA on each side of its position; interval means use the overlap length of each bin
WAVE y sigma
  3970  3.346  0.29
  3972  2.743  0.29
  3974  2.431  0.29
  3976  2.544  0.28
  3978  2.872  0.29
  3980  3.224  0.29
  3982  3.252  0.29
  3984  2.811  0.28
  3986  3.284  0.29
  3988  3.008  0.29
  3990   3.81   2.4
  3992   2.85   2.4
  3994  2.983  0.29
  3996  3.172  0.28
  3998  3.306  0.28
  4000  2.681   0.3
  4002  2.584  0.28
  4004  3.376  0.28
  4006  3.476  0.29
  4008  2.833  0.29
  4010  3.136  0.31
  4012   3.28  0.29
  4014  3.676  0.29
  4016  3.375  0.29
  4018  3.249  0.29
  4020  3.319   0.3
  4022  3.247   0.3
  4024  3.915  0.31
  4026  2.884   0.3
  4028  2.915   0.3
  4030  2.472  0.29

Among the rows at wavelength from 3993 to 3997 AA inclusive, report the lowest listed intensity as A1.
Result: 2.983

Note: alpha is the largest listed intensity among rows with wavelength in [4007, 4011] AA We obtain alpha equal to 3.136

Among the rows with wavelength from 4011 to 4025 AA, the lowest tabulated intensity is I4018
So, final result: 3.247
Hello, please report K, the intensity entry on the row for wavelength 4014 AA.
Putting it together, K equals 3.676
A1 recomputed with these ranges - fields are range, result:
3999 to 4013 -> 2.584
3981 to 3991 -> 2.811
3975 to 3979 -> 2.544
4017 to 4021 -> 3.249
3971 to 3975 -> 2.431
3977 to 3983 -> 2.872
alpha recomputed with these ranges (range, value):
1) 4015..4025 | 3.915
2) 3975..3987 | 3.284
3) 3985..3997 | 3.81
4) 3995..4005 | 3.376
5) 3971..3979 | 2.872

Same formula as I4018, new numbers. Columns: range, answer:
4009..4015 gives 3.136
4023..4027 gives 2.884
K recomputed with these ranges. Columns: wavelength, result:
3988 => 3.008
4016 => 3.375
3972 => 2.743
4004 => 3.376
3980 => 3.224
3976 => 2.544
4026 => 2.884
